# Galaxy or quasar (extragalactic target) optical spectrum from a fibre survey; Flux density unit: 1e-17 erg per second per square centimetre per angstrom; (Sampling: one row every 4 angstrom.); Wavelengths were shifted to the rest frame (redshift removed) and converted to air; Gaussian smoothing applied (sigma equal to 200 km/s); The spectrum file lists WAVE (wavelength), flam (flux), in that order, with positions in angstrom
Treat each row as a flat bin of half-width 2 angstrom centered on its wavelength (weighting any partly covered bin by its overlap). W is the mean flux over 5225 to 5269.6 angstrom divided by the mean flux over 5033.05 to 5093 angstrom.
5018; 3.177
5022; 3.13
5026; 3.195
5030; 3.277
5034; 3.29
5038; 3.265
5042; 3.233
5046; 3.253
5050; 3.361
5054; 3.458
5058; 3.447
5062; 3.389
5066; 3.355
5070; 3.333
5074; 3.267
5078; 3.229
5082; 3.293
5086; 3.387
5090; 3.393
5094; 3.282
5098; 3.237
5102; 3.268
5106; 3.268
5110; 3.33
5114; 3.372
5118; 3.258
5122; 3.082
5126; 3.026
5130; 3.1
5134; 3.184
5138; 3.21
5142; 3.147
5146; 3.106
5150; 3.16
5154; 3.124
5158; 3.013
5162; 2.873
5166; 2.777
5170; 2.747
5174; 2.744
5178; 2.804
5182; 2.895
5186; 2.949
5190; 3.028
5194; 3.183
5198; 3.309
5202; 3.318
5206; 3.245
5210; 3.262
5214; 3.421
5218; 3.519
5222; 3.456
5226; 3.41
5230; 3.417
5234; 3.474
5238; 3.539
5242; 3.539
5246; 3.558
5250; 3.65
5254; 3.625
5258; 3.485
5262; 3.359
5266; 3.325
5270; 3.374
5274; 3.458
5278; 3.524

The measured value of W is 1.05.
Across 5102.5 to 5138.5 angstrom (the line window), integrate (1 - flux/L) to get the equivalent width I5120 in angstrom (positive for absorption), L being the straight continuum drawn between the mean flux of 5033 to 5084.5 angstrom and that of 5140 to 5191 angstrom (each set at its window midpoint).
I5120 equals -1.14 angstrom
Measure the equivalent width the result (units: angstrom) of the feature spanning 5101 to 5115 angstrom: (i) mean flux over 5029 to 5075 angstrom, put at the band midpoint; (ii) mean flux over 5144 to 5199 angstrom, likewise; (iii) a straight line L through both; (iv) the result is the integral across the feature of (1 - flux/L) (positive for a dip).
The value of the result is -0.6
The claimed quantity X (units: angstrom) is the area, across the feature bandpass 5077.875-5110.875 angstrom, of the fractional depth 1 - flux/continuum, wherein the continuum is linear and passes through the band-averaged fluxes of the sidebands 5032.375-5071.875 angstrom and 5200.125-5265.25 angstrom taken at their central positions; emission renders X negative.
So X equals 0.6 angstrom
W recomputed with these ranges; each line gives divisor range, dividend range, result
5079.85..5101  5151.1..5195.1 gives 0.88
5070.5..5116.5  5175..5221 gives 0.96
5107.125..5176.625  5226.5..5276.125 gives 1.13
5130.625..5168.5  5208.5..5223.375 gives 1.12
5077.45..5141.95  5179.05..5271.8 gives 1.04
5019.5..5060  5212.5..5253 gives 1.06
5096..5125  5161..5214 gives 0.93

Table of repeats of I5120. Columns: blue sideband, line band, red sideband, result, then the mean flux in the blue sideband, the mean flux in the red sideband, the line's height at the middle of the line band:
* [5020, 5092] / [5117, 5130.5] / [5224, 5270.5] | 1.1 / 3.31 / 3.48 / 3.37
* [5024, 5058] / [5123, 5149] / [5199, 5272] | 1.9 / 3.3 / 3.44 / 3.37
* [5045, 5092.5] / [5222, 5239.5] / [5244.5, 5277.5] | 0.0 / 3.35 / 3.48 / 3.46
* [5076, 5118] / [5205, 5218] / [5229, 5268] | 0.4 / 3.3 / 3.5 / 3.45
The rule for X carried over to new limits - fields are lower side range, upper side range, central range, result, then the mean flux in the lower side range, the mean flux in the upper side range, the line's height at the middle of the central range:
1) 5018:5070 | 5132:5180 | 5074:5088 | -0.4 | 3.3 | 2.99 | 3.2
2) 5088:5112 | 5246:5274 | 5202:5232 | 0.4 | 3.3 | 3.48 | 3.43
